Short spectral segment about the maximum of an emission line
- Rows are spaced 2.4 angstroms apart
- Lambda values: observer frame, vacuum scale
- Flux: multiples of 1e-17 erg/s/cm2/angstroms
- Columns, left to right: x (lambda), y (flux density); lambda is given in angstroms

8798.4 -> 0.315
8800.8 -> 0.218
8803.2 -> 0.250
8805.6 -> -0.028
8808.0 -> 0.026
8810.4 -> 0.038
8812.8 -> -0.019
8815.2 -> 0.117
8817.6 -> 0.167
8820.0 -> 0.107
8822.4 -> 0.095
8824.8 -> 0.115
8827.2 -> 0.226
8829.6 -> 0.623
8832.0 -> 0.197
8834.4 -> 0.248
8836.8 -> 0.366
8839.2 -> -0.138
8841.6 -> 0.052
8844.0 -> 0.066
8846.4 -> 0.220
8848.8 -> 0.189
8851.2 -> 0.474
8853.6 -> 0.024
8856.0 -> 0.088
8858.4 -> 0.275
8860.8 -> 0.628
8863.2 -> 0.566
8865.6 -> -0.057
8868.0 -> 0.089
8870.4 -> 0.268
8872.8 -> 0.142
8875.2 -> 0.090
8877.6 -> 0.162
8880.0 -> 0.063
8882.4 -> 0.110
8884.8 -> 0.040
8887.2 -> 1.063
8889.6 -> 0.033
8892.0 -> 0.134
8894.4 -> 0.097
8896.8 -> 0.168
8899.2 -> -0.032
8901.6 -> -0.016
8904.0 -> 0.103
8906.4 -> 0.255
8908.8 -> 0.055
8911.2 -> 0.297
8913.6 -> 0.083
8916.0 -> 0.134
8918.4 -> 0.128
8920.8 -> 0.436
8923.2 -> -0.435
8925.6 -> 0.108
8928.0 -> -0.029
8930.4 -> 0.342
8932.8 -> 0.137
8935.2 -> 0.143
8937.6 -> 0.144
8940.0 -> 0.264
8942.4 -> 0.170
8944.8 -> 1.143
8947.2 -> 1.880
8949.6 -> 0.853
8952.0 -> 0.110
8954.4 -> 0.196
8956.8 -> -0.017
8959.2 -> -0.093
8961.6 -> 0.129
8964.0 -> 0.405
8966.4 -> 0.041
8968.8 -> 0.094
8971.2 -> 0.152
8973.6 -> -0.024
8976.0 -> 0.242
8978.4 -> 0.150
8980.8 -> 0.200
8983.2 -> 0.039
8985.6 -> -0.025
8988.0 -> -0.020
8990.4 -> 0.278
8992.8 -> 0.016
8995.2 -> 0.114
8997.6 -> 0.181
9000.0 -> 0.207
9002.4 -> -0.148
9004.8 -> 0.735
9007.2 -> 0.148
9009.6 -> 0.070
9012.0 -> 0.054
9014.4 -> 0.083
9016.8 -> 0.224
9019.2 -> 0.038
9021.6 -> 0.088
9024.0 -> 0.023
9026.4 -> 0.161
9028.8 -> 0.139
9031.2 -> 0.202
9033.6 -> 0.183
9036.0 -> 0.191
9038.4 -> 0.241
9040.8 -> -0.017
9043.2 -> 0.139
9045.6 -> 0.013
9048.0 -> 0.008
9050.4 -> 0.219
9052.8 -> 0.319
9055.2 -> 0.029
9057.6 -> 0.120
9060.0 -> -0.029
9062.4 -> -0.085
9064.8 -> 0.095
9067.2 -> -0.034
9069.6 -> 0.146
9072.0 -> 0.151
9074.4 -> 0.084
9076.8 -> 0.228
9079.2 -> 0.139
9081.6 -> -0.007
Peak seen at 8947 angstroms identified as [O III]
